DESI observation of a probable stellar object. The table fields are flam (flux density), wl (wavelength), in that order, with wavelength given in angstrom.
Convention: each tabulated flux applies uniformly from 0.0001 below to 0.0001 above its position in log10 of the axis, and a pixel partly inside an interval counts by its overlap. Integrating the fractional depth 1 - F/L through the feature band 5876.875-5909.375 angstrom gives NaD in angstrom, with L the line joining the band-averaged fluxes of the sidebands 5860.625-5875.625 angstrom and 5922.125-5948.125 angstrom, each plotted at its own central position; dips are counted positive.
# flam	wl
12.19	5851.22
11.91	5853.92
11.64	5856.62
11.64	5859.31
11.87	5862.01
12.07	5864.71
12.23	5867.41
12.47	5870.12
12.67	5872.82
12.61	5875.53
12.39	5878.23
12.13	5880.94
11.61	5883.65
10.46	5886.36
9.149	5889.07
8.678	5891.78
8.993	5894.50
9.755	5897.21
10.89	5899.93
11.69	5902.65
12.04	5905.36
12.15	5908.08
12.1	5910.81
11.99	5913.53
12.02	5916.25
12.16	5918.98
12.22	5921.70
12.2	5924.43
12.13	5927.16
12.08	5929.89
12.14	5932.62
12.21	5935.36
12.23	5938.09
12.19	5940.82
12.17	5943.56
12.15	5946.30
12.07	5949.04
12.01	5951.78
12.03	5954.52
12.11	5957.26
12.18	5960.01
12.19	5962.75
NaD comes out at 3.8 angstrom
